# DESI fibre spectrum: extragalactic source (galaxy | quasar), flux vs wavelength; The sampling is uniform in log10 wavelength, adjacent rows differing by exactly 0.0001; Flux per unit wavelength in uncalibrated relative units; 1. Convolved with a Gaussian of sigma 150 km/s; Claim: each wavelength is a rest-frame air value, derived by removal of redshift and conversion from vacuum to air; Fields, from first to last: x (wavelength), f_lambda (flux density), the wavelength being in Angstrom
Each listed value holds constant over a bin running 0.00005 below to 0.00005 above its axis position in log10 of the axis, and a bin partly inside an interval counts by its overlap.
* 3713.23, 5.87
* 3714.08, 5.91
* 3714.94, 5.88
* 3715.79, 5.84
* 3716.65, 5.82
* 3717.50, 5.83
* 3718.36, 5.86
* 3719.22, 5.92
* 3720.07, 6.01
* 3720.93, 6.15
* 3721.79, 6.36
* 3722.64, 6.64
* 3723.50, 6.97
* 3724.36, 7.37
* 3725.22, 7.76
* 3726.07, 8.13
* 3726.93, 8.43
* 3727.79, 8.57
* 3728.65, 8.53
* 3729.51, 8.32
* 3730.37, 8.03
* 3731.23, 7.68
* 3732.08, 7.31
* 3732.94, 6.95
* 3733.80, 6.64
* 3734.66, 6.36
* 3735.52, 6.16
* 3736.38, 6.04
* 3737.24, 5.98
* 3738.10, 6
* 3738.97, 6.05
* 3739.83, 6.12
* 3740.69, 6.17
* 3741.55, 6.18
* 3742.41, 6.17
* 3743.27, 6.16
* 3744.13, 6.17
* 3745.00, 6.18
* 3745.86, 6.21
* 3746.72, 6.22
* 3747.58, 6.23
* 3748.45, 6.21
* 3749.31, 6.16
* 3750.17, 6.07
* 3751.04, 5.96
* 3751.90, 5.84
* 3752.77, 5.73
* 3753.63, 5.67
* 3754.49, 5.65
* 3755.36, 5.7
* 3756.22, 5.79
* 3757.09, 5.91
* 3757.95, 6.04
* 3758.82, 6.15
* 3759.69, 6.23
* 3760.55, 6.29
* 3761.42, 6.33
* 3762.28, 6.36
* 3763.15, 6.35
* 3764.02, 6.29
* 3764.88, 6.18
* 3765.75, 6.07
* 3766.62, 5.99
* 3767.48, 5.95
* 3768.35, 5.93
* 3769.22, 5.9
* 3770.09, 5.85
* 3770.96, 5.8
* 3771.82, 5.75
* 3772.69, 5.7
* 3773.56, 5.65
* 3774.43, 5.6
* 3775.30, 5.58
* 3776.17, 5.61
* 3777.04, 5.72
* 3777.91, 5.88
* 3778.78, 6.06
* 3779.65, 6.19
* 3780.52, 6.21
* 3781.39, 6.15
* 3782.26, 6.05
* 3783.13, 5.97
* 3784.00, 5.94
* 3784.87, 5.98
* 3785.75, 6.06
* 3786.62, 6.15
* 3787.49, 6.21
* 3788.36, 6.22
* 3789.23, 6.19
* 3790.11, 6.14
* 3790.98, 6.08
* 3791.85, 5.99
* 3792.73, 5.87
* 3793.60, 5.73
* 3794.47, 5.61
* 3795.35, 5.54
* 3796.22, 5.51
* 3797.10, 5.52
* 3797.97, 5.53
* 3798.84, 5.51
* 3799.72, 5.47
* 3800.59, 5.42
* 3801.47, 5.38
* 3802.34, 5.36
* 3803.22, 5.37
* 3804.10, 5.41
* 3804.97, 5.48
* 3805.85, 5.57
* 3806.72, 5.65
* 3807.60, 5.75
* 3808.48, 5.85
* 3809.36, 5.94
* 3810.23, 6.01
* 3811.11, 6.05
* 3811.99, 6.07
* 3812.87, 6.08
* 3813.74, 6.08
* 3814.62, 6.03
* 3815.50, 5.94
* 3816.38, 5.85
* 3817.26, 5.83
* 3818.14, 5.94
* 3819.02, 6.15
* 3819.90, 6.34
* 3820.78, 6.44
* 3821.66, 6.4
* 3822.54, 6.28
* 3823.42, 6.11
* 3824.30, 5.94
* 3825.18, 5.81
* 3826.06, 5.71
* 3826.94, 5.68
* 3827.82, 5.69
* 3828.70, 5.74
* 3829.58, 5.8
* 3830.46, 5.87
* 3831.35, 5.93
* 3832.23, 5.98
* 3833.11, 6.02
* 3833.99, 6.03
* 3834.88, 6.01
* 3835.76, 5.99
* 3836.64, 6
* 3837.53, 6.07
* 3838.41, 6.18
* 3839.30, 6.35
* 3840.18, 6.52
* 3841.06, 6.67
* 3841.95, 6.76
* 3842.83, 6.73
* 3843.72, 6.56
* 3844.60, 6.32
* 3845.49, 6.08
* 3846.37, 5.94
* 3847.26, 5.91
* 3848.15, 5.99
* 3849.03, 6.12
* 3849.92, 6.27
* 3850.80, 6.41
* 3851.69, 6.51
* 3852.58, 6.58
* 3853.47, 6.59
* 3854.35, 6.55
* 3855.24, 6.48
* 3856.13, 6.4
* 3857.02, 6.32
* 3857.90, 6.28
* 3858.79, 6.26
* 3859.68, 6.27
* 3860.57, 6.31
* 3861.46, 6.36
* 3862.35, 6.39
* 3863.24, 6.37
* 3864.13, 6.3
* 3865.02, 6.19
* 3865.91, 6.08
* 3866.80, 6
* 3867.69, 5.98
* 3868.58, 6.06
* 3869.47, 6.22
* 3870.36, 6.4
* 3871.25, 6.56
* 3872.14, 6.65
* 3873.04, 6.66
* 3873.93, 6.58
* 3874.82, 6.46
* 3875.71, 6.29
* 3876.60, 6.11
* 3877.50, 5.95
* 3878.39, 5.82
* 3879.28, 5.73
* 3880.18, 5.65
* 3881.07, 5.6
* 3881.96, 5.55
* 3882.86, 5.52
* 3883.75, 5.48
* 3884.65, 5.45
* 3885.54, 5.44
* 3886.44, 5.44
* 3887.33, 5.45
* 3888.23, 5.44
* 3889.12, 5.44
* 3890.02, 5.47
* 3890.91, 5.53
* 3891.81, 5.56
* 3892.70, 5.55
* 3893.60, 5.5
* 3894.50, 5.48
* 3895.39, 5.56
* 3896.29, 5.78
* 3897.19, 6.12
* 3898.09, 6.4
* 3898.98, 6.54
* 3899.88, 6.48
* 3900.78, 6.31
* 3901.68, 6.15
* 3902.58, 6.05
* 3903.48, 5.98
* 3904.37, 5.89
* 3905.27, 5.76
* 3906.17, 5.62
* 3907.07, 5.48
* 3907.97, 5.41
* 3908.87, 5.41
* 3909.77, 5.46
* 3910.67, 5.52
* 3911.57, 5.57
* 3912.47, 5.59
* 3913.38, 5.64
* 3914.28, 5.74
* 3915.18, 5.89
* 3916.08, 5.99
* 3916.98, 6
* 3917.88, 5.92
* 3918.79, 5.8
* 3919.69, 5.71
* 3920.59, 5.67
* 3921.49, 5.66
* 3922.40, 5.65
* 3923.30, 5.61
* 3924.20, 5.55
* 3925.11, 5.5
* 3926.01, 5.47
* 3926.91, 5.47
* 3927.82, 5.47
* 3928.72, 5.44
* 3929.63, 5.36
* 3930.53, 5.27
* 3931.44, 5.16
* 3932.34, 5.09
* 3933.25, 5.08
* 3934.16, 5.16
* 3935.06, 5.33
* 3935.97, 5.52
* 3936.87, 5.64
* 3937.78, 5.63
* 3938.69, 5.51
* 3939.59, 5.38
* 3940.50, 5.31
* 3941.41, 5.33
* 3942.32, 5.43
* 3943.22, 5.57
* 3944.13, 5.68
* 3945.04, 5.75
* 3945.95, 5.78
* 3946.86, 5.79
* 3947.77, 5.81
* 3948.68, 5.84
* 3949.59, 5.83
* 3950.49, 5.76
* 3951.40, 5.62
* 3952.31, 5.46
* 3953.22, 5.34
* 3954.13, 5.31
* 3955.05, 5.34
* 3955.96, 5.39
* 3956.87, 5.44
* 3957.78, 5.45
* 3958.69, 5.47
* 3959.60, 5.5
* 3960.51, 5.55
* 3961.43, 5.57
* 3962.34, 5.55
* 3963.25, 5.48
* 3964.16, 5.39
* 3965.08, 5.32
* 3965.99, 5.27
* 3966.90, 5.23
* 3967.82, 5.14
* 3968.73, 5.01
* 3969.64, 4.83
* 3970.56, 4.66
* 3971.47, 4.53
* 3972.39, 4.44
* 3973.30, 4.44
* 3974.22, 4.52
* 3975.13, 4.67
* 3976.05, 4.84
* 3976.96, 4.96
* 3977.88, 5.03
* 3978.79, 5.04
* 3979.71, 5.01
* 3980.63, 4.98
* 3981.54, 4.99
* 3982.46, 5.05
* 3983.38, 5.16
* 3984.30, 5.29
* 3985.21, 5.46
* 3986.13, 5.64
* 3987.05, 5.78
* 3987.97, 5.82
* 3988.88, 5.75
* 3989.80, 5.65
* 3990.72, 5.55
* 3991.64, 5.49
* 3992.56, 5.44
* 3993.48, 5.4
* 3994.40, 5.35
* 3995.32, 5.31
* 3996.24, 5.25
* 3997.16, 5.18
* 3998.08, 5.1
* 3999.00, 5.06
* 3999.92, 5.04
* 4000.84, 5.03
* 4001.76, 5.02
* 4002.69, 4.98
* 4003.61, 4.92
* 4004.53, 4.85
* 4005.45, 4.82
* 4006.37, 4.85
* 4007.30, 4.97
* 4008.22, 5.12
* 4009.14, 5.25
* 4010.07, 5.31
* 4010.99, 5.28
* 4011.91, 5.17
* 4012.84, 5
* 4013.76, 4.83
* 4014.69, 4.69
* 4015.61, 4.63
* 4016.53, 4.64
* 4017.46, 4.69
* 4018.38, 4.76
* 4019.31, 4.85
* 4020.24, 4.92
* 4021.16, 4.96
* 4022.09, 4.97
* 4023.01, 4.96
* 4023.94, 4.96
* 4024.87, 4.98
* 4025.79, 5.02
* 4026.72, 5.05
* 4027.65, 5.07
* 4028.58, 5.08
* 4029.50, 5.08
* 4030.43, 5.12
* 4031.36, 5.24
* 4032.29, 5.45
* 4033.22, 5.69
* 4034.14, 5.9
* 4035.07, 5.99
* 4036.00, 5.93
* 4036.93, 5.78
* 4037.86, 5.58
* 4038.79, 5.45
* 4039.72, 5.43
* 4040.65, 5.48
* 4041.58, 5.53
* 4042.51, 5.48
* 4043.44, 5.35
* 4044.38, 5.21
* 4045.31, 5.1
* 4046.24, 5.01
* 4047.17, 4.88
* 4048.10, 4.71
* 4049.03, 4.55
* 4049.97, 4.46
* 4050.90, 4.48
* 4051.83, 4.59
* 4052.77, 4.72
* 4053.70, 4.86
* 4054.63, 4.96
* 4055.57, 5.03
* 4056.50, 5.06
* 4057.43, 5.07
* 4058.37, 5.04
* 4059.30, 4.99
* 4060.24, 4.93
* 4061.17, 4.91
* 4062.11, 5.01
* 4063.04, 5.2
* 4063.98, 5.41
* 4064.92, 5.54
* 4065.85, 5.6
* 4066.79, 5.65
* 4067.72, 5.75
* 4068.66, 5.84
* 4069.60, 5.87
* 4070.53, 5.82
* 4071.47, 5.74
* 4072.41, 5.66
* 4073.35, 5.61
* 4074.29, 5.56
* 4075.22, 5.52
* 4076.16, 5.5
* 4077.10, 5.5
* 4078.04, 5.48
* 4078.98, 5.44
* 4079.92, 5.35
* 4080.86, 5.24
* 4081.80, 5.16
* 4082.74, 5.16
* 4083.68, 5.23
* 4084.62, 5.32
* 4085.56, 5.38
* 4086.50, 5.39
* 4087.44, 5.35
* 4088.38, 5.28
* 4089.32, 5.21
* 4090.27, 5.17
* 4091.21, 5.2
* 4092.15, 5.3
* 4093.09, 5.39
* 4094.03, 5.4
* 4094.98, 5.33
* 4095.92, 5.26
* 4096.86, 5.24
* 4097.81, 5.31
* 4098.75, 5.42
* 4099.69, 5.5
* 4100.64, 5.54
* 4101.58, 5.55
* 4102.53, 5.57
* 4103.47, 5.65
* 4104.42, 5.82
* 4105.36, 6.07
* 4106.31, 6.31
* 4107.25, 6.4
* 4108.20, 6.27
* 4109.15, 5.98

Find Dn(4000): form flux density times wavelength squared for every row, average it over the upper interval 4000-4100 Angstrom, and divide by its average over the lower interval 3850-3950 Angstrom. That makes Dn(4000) 0.96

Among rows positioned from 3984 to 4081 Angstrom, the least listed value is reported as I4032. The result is 4.46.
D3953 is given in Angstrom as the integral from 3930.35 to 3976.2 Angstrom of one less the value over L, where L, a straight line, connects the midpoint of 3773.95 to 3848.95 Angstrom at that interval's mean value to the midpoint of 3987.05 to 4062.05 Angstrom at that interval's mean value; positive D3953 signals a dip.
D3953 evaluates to 0.7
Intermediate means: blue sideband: 5.95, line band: 5.32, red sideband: 5.13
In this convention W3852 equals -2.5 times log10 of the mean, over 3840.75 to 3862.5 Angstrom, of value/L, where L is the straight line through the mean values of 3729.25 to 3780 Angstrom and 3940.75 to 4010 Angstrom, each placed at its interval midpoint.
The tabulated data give -0.11 mag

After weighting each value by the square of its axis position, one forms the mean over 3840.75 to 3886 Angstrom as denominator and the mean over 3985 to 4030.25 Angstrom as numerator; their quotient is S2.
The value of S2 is 0.89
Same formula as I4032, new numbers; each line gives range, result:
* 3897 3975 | 4.44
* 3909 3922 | 5.46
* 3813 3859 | 5.68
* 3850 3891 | 5.44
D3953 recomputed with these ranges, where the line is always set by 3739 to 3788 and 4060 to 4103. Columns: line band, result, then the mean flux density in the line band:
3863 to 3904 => -1.08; 5.94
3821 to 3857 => -1.89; 6.18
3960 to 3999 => 2.86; 5.19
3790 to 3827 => 0.65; 5.82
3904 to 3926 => 0.24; 5.66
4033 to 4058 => 1.33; 5.19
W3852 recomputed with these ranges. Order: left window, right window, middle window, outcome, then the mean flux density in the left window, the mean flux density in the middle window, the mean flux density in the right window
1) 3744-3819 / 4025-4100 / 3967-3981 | 0.142 mag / 5.9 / 4.81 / 5.29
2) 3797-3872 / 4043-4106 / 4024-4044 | 0.004 mag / 6.07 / 5.4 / 5.29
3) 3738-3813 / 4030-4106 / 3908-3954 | 0.010 mag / 5.92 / 5.56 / 5.34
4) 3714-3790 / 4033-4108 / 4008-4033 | 0.104 mag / 6.28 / 5.01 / 5.37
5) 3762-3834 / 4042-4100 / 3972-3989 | 0.077 mag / 5.89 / 5.09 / 5.25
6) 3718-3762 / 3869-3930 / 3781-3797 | 0.059 mag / 6.5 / 5.95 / 5.79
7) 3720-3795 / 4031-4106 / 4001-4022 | 0.121 mag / 6.28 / 4.93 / 5.34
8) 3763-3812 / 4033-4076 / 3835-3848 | -0.099 mag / 5.84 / 6.28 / 5.3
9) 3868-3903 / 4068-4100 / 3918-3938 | 0.064 mag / 5.91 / 5.47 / 5.42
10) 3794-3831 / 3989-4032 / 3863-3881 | -0.112 mag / 5.8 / 6.19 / 5.07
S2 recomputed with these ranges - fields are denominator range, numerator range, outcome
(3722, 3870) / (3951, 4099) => 0.95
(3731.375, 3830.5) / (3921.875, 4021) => 0.97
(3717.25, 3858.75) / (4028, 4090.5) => 0.99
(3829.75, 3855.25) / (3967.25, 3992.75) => 0.88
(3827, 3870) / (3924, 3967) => 0.93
